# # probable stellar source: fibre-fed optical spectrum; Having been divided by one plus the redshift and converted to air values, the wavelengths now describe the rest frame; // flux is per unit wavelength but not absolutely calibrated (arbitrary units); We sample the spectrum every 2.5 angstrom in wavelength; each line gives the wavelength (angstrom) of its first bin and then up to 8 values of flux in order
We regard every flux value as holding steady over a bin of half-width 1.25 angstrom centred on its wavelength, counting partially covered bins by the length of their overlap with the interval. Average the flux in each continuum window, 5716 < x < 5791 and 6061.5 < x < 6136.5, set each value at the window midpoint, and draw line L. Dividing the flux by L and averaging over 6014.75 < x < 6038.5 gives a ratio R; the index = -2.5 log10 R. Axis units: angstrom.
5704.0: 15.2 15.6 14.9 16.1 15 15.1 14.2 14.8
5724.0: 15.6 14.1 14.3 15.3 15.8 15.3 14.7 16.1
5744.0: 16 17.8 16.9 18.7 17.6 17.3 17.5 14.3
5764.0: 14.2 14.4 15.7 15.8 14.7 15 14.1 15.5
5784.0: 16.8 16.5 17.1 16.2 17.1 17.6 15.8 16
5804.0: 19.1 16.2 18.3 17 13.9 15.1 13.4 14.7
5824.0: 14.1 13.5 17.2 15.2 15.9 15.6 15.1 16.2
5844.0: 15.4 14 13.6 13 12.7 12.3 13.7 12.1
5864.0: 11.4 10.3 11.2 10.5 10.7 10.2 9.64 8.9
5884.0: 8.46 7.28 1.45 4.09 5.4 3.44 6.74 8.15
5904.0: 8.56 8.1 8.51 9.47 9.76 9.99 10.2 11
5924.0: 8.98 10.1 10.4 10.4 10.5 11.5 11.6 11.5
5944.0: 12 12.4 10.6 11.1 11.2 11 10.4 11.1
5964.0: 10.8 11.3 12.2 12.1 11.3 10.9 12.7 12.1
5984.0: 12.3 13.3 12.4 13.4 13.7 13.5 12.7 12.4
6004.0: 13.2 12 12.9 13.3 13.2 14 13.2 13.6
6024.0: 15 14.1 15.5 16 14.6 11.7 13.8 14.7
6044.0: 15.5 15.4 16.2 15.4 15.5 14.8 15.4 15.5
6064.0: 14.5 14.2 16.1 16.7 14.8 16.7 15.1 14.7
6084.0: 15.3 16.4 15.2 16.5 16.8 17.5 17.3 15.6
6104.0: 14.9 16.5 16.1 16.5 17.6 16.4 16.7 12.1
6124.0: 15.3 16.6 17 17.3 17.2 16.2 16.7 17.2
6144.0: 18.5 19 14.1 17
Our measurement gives 0.13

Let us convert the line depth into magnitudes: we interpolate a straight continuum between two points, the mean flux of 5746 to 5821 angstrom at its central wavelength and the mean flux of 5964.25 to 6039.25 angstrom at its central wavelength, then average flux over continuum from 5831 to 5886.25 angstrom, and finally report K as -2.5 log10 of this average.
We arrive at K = 0.21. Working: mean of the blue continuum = 16.2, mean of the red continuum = 13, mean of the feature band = 12.4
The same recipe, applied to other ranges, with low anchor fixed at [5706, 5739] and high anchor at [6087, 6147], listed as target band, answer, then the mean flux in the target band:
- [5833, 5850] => 0.03 mag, 15.1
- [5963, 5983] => 0.34 mag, 11.7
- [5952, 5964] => 0.41 mag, 10.9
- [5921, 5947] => 0.41 mag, 10.9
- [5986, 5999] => 0.21 mag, 13.2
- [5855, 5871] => 0.30 mag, 11.8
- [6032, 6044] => 0.16 mag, 14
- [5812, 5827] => 0.08 mag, 14.3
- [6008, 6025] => 0.19 mag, 13.6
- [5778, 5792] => -0.05 mag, 16.1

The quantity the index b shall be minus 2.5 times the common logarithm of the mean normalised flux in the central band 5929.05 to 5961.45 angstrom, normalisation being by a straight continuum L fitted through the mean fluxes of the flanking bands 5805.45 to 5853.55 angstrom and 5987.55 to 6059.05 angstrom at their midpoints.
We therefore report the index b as 0.281 mag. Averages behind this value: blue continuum 15.1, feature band 11.2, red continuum 14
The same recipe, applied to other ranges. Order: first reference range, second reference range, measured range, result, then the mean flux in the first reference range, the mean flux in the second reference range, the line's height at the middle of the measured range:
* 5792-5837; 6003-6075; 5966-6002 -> 0.19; 15.9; 14.5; 14.8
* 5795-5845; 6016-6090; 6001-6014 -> 0.18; 15.8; 15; 15.1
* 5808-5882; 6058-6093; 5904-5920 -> 0.46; 13.5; 15.5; 14.1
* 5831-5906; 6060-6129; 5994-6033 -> 0.03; 10.6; 15.9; 14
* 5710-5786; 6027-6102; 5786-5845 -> -0.02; 15.6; 15.4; 15.6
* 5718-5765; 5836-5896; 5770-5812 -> -0.19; 15.8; 10.8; 13.8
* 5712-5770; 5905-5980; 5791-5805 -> -0.19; 15.7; 10.8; 14.3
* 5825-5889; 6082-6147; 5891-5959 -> 0.37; 12.4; 16.4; 13.4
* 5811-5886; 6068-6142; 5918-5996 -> 0.25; 13.1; 16.2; 14.4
